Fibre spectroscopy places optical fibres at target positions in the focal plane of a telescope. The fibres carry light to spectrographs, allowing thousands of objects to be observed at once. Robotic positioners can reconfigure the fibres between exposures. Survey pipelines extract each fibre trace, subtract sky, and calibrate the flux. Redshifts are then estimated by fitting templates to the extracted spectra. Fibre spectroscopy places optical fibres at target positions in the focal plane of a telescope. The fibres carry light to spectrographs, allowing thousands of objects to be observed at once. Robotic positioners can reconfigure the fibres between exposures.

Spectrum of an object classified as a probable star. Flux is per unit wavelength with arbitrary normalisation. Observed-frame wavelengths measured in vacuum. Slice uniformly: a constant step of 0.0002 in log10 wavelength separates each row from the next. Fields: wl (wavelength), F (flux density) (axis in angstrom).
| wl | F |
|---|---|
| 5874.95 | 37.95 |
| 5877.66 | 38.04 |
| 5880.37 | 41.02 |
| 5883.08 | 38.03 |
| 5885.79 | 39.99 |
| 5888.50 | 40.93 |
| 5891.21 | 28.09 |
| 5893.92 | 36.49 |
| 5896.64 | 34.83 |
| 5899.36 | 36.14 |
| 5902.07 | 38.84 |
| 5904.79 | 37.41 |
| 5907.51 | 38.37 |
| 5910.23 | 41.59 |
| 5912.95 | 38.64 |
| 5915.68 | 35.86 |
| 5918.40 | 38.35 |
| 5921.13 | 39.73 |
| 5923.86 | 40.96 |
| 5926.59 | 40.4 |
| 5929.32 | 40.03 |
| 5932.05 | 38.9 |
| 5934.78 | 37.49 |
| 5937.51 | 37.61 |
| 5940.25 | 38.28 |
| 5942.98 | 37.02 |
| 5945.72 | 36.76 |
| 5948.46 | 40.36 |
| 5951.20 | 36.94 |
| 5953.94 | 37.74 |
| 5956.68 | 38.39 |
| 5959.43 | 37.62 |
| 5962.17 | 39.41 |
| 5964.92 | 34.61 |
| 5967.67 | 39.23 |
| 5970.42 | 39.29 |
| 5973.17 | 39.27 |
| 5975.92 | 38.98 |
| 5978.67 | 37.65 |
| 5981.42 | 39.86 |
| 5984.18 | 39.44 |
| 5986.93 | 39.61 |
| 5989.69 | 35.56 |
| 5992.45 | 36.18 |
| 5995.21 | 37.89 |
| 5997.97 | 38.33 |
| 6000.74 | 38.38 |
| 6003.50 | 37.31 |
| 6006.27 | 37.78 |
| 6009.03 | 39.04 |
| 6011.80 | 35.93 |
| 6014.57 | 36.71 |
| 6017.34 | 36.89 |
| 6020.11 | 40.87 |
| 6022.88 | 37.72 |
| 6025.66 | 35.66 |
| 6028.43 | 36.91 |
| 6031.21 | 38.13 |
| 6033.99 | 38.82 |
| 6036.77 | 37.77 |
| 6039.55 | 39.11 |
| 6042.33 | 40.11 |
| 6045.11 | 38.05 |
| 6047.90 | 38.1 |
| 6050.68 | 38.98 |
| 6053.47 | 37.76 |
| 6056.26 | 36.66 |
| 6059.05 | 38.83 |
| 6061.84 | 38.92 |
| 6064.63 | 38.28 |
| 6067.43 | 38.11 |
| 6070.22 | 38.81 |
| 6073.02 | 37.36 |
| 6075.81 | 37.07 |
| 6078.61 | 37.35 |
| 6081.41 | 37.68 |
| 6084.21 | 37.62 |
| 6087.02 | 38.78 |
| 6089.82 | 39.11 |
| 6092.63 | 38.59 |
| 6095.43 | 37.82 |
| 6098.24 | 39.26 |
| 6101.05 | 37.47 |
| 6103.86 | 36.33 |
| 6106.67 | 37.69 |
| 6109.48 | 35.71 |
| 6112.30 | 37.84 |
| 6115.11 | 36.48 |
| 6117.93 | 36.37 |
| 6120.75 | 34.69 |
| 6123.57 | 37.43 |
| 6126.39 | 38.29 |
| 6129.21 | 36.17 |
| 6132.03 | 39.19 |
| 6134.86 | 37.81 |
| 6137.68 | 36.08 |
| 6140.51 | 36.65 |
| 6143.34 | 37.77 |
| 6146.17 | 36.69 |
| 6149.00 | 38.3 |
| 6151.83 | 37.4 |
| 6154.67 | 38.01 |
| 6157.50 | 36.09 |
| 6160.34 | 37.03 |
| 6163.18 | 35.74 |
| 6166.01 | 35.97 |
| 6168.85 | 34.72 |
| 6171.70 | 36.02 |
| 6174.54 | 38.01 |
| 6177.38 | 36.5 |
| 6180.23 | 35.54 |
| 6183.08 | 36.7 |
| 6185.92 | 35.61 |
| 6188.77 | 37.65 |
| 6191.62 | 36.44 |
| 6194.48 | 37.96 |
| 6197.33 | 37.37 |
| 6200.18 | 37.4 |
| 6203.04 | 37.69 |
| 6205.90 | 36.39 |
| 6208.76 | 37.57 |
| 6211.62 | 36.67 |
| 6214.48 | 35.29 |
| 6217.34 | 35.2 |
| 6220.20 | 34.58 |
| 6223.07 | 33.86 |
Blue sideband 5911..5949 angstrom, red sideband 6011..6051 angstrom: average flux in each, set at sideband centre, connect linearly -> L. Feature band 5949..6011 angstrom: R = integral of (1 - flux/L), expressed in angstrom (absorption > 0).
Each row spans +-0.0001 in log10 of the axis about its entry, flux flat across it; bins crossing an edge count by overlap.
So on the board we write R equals 0.3 angstrom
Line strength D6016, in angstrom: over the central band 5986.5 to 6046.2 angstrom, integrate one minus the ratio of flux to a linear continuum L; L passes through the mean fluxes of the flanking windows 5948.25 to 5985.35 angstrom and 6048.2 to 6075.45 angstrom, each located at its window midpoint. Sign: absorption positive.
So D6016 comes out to 0.7 angstrom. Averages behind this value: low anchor 38.4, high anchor 38.2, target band 37.8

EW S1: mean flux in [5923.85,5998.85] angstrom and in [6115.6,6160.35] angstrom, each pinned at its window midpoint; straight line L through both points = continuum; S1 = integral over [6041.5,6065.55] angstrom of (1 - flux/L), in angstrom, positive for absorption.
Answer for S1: -0.4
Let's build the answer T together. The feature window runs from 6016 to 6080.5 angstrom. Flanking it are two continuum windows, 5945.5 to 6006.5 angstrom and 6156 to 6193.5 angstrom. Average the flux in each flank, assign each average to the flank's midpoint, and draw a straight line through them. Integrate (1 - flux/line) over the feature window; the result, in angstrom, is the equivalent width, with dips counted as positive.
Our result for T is -1.1 angstrom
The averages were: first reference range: 38.1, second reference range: 36.3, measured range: 38.1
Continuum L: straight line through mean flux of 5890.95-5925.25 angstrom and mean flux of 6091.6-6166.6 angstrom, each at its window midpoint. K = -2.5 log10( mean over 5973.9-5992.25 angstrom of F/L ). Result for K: -0.027 mag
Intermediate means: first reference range 37.6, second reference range 37.2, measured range 38.4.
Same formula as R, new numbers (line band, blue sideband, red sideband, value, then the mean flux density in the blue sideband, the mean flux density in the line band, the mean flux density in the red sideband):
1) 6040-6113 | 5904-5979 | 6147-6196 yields -1.2 angstrom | 38.5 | 38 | 36.7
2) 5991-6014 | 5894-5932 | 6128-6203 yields 0.2 angstrom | 38.5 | 37.6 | 36.9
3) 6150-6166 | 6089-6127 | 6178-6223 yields 0.0 angstrom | 37.3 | 36.8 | 36.5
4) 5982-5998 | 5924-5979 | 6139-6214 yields 0.1 angstrom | 38.4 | 37.9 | 36.8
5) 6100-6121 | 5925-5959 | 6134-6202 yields 0.3 angstrom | 38.3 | 36.7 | 36.8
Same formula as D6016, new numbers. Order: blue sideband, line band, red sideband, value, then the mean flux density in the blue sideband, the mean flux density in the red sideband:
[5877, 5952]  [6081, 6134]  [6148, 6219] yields -0.59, 38.1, 36.7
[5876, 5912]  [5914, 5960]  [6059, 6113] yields -0.80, 37.7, 37.9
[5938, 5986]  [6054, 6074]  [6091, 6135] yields -0.27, 38.3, 37.3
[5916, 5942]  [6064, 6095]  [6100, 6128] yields -0.70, 38.9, 36.8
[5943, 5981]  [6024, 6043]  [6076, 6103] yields 0.07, 38.2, 38.1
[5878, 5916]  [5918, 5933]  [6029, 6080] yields -0.83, 37.6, 38.2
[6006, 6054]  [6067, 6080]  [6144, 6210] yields -0.01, 38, 36.8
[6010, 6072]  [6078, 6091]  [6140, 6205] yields -0.17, 38.1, 36.8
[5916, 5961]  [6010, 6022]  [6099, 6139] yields 0.06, 38.5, 37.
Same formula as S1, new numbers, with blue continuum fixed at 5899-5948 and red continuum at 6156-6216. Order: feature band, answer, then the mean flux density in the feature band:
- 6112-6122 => 0.2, 36.2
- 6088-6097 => -0.3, 38.5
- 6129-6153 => -0.3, 37.4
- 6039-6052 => -0.4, 38.9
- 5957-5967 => 0.2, 37.5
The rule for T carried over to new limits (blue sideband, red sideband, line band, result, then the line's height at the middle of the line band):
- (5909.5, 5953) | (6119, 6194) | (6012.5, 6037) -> 0.13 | 37.9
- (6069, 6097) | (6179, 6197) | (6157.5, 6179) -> 0.40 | 37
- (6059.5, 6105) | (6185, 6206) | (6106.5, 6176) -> 1.30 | 37.6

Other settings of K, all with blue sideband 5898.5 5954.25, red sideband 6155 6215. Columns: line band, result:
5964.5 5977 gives -0.01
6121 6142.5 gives -0.01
